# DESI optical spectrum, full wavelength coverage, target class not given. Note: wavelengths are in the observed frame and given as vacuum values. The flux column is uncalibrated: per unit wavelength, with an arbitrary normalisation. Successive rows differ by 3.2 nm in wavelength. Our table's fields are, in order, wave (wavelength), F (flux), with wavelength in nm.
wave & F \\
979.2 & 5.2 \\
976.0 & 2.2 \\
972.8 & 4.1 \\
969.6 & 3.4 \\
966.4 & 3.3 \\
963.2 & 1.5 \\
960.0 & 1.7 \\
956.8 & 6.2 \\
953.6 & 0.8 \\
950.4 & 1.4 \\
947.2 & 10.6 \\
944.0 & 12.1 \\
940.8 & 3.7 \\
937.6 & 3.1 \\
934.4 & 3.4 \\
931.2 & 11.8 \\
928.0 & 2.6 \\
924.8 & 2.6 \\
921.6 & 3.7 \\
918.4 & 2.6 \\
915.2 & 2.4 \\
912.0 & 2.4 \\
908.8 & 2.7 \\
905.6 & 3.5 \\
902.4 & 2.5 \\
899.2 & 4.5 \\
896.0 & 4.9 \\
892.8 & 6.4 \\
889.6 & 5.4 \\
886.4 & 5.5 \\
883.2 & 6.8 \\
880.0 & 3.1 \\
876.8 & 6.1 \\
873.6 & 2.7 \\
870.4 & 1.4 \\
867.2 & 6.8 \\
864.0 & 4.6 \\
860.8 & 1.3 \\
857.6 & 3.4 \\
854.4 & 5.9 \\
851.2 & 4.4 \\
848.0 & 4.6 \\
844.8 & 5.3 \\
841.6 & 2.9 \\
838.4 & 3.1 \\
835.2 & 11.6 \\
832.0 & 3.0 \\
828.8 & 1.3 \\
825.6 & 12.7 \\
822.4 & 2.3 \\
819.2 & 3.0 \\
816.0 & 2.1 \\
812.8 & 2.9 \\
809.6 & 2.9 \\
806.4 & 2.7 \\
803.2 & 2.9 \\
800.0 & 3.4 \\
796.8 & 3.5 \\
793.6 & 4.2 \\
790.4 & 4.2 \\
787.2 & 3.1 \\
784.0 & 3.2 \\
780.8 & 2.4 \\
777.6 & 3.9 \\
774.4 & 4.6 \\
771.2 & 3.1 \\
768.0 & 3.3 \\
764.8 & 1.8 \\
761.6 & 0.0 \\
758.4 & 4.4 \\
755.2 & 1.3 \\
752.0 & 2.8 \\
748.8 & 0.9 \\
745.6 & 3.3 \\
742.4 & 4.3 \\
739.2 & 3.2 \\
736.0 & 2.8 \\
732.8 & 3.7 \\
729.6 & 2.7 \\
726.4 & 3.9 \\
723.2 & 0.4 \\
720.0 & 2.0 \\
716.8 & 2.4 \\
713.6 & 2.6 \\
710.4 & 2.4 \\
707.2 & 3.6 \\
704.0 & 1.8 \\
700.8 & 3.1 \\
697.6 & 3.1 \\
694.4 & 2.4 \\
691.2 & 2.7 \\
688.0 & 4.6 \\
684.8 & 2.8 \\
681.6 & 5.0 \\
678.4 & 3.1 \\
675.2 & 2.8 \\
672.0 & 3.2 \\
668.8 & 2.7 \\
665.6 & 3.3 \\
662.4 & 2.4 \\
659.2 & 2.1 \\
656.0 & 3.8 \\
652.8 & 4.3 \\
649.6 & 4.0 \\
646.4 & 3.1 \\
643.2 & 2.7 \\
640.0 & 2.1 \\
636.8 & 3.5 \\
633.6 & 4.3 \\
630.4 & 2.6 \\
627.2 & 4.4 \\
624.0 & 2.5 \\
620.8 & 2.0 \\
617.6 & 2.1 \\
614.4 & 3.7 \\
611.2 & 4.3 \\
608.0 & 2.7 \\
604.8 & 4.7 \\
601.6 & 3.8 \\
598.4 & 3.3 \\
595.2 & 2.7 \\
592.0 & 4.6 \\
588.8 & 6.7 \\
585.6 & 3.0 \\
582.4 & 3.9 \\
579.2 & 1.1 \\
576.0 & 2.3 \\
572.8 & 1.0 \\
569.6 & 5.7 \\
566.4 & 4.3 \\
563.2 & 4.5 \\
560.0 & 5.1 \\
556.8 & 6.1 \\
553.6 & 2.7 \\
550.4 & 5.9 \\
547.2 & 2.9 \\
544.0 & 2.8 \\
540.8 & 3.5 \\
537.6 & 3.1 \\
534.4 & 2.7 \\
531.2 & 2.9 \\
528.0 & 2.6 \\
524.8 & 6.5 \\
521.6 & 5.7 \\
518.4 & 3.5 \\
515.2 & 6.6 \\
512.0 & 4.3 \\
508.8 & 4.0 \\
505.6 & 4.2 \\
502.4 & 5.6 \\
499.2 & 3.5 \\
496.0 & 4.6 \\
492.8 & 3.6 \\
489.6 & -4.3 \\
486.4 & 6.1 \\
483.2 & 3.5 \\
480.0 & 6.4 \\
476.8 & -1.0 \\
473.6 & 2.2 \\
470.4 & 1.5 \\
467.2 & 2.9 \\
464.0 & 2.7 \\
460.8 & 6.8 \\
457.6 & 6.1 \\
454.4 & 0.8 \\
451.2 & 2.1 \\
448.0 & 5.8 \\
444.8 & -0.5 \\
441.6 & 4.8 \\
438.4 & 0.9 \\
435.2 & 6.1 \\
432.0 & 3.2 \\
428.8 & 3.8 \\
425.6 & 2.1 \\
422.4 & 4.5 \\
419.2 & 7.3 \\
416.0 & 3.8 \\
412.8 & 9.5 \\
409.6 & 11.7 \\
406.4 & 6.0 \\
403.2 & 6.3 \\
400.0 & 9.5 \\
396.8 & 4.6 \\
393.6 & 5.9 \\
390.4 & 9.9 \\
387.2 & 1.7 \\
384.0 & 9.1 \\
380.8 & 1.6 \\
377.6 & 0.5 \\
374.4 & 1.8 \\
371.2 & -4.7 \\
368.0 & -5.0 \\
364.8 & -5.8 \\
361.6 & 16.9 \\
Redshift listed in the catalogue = 1.212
